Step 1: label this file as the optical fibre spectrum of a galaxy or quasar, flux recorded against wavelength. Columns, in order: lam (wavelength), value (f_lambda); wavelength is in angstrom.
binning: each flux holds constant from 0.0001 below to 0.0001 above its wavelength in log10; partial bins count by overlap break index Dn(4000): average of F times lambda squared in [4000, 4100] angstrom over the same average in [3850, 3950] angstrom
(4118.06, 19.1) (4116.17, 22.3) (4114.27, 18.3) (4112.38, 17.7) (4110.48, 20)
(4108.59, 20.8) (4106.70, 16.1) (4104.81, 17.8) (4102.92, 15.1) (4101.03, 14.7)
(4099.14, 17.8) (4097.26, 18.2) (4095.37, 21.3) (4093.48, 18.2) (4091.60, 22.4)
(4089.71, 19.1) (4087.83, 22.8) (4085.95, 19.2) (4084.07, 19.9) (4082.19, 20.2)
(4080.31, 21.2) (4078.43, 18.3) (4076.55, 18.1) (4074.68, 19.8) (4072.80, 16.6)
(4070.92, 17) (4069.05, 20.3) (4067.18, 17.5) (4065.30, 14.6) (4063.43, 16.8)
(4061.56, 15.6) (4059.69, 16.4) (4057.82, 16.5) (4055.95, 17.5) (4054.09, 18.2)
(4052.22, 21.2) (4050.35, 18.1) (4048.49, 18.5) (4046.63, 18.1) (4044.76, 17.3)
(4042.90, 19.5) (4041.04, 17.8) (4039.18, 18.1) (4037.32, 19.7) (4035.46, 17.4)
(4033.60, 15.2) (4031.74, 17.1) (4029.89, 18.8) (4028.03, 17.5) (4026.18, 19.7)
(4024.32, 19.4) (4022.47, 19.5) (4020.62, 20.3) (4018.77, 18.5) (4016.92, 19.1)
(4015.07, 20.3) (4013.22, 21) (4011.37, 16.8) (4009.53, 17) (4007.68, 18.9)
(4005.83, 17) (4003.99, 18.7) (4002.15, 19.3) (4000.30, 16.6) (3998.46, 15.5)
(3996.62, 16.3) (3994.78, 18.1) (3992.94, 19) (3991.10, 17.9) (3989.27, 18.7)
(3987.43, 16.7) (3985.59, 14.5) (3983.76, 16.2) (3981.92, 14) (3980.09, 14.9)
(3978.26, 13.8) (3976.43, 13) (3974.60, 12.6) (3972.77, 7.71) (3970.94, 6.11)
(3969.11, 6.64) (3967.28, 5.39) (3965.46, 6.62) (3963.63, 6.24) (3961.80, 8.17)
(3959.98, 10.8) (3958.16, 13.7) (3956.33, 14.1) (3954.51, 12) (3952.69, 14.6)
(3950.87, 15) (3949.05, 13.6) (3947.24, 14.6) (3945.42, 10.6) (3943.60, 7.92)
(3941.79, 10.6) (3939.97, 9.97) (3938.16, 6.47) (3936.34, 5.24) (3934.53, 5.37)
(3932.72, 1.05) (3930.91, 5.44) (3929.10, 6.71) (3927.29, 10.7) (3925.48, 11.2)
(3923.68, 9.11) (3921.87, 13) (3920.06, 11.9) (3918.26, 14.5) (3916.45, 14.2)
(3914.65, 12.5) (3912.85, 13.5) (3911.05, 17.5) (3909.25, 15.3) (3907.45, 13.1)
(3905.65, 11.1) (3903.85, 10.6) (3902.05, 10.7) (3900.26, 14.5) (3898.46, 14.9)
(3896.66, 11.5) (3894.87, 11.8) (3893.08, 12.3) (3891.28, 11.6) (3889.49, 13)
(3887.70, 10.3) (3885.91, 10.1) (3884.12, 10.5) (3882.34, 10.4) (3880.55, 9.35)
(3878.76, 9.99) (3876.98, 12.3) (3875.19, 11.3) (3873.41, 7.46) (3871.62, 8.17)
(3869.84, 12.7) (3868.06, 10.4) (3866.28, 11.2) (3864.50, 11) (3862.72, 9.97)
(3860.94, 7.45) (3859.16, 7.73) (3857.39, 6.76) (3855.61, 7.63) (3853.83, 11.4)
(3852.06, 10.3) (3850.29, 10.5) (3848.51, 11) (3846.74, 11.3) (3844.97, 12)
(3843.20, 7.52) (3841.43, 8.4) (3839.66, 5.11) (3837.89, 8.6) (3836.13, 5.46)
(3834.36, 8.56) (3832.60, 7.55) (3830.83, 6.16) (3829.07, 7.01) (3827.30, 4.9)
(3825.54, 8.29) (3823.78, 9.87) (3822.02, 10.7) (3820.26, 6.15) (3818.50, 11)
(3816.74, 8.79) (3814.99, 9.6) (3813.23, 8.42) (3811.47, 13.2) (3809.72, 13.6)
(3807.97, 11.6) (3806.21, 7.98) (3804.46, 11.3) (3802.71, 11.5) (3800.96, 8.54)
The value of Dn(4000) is 1.89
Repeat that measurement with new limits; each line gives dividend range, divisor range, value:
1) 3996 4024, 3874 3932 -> 1.66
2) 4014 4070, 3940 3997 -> 1.50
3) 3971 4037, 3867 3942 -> 1.66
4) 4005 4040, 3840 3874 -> 2.10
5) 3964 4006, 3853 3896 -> 1.45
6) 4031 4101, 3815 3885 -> 2.25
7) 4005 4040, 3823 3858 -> 2.41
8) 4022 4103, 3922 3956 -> 2.03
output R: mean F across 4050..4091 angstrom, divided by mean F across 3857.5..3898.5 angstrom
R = 1.75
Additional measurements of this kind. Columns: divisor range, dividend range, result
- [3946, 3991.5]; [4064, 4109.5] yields 1.52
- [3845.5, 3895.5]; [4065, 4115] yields 1.82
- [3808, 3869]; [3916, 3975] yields 1.07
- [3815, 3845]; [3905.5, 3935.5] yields 1.38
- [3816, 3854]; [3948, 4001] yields 1.52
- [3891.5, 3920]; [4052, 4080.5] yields 1.35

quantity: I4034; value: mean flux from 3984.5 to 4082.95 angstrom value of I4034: 18.1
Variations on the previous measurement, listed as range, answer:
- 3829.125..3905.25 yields 9.97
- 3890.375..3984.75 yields 11.1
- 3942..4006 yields 13.3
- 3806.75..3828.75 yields 9.58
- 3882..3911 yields 12.2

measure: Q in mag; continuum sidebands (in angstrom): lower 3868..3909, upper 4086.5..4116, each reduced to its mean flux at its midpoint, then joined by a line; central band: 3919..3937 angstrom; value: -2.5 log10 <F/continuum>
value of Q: 0.49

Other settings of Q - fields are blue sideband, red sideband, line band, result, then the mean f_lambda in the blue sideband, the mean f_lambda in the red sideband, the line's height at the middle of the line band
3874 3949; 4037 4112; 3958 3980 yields 0.41 mag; 10.9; 18.4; 13.5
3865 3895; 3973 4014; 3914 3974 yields 0.38 mag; 10.7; 16.5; 14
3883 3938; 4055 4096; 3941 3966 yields 0.14 mag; 11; 18.6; 13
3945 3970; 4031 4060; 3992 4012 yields -0.21 mag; 10.9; 17.9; 14.4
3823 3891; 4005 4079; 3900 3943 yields 0.16 mag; 9.28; 18.1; 12.4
